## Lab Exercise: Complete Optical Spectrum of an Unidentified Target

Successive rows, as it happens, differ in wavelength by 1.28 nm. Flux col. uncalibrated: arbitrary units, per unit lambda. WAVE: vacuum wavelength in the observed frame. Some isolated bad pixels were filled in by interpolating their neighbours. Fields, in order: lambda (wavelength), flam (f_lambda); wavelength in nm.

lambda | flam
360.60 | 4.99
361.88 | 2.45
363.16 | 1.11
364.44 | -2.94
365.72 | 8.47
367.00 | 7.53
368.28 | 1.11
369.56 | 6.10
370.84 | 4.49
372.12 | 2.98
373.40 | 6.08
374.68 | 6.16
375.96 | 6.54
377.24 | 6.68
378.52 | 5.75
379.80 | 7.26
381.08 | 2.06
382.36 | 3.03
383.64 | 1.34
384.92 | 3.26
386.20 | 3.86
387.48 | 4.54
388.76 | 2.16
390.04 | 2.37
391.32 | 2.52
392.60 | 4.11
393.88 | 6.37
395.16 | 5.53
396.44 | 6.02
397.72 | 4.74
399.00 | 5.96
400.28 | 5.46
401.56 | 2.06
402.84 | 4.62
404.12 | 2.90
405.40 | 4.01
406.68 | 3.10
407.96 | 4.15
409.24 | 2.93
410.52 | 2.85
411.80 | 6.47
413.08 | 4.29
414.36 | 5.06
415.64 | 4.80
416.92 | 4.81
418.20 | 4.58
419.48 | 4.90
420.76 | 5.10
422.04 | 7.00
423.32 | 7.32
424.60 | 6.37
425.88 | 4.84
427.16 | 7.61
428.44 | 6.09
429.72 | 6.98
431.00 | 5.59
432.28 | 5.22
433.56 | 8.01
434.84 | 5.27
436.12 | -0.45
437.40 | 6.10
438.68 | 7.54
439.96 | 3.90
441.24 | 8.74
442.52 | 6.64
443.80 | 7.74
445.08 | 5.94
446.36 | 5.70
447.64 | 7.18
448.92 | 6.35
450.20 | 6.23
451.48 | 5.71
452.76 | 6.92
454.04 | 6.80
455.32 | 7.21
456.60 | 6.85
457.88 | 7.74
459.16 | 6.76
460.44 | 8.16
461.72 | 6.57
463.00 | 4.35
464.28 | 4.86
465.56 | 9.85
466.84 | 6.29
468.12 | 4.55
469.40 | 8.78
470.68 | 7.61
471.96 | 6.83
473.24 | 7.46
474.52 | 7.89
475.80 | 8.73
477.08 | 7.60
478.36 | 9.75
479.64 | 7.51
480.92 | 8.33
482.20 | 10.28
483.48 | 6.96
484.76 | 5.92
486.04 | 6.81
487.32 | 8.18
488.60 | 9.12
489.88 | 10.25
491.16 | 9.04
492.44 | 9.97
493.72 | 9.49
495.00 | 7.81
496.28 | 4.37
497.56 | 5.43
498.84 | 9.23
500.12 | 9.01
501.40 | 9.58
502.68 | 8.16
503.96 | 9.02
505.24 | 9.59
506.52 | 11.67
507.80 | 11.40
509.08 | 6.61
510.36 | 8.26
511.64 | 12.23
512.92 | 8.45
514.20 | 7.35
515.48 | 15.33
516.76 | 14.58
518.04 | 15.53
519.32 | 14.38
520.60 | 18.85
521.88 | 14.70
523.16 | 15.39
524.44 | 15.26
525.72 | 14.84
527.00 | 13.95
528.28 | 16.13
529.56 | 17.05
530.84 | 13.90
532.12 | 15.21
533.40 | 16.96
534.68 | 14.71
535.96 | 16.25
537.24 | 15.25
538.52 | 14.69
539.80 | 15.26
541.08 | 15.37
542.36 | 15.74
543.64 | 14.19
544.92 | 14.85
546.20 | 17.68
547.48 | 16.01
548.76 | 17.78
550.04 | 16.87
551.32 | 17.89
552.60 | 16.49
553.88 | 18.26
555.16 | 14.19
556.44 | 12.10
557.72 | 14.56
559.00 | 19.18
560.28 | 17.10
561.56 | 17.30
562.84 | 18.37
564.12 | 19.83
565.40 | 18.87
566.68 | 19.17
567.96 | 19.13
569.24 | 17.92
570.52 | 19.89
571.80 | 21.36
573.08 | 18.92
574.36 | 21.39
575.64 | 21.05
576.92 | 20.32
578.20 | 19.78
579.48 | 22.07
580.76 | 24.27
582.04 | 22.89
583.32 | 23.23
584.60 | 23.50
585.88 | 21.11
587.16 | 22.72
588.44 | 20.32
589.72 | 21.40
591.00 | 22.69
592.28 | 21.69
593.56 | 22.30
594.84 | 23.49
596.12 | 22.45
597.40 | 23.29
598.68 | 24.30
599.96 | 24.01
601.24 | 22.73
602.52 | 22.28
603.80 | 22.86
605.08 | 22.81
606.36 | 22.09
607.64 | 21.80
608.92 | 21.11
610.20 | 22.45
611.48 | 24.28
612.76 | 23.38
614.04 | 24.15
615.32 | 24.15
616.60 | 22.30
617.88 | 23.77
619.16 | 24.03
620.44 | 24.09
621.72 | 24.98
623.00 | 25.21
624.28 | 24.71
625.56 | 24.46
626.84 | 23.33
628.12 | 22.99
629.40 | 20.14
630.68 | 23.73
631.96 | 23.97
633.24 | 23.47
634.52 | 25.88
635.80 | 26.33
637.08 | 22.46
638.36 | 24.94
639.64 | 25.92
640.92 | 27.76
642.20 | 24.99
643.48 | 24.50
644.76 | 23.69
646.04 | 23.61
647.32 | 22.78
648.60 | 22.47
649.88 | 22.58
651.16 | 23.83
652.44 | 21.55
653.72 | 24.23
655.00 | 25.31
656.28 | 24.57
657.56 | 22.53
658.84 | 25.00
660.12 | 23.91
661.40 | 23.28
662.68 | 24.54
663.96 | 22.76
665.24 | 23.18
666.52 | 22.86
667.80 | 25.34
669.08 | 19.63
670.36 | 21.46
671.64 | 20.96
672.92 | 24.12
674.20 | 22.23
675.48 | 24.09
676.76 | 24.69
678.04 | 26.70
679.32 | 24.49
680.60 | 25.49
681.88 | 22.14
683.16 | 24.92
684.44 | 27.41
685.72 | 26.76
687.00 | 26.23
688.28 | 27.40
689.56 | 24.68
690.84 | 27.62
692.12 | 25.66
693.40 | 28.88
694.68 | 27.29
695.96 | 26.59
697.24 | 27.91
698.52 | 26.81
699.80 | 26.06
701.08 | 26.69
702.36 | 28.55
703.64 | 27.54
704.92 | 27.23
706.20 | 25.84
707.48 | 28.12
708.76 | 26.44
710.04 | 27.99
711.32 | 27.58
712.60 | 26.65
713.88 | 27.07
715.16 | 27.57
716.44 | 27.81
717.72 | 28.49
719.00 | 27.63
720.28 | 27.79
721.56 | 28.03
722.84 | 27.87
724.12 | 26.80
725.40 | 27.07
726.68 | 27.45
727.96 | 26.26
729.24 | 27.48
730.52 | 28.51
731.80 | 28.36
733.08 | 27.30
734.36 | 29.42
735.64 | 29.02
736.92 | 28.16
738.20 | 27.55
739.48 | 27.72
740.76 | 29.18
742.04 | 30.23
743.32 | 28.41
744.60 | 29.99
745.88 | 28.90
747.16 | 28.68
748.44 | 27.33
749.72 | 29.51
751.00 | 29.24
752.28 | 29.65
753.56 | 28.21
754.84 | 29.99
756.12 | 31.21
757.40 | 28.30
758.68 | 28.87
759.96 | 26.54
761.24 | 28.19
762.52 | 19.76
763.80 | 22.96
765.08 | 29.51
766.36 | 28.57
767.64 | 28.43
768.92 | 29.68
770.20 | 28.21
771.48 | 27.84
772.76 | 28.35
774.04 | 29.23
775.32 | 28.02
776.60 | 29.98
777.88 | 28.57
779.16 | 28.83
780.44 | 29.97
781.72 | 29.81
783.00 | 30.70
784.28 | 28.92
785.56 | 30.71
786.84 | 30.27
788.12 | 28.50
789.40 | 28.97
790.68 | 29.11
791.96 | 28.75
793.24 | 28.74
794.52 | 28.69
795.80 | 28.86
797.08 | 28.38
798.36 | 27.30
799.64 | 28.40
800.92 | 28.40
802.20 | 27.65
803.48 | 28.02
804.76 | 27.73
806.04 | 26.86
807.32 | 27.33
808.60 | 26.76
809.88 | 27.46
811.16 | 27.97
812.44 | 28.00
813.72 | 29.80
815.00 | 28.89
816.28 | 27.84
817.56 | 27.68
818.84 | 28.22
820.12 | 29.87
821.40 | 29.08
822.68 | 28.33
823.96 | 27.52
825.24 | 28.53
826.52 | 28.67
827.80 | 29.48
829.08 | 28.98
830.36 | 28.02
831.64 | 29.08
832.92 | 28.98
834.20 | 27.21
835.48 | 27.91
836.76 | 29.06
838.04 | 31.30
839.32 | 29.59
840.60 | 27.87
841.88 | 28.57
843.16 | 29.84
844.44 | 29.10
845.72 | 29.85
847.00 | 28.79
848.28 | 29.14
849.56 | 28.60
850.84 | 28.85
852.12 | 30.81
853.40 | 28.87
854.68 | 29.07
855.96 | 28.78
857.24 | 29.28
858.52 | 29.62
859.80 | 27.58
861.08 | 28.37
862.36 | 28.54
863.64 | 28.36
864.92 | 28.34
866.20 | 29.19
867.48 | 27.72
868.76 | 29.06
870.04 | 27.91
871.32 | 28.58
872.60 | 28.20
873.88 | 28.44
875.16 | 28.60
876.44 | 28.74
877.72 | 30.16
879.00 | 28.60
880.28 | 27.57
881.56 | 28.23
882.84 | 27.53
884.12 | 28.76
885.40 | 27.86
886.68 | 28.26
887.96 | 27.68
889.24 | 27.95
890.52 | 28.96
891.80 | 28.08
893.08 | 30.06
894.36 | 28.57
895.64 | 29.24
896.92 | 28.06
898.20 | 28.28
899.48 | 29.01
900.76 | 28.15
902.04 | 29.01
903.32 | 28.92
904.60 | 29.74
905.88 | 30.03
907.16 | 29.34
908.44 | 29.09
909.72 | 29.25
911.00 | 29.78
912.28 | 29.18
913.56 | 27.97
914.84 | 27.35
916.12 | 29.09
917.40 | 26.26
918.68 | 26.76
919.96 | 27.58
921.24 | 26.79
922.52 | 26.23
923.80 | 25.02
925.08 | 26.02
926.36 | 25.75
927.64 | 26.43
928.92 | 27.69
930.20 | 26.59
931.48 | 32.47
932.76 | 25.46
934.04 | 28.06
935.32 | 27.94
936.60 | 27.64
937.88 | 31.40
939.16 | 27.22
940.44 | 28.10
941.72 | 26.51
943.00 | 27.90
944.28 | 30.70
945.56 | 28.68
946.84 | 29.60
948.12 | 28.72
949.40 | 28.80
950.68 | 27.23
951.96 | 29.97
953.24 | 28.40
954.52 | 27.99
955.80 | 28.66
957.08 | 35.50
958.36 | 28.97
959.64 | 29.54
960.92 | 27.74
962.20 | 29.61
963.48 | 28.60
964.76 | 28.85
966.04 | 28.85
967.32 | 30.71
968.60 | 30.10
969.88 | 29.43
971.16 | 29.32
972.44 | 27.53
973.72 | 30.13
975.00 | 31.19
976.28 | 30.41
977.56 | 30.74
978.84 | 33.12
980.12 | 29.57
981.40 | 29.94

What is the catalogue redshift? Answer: 0.294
